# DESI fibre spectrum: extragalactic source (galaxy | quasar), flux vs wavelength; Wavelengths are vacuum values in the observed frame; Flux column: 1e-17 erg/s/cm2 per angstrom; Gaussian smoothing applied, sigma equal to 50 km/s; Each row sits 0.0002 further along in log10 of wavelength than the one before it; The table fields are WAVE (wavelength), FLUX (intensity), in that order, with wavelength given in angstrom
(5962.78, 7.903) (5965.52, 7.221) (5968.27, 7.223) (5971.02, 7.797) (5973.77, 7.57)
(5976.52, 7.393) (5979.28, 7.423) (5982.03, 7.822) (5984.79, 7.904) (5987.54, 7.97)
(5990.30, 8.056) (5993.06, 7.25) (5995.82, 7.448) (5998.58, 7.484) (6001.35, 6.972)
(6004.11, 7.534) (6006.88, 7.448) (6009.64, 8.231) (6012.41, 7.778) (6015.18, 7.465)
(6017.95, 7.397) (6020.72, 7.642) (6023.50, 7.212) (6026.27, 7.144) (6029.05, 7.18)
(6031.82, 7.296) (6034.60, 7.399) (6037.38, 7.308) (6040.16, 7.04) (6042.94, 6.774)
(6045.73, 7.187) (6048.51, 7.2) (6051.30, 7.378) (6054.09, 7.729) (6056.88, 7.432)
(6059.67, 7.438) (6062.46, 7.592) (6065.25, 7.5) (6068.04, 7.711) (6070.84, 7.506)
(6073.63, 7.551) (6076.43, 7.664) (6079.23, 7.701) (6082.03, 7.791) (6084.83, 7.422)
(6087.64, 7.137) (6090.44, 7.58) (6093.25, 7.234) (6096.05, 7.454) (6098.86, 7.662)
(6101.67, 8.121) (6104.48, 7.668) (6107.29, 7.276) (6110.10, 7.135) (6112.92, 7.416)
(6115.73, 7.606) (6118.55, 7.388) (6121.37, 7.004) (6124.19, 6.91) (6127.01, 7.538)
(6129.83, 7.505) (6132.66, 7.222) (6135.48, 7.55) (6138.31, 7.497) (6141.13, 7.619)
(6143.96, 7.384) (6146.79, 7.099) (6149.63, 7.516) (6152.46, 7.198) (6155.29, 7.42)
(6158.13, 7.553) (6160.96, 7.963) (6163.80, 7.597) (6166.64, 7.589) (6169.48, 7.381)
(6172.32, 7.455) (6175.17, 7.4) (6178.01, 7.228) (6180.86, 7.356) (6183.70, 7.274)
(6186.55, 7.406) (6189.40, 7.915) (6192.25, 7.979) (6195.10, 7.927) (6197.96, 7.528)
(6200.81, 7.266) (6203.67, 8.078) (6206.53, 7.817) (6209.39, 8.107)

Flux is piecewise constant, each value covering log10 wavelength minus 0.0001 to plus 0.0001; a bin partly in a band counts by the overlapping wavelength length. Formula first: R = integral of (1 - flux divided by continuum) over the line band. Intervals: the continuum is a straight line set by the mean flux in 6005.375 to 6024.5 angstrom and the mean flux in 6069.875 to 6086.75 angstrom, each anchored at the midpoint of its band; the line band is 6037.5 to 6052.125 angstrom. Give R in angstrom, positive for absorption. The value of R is 0.9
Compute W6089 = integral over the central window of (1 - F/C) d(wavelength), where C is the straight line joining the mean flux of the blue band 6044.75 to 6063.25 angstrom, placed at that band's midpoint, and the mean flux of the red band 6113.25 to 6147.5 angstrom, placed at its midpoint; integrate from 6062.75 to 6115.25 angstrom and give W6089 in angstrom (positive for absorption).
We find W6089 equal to -1.0 angstrom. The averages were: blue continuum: 7.42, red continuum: 7.37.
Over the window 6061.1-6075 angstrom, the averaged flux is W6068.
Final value 7.58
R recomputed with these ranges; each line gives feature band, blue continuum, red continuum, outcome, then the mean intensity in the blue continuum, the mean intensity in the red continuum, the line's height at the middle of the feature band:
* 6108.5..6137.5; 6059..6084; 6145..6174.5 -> 0.76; 7.61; 7.47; 7.53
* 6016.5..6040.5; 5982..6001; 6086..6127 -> 0.86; 7.65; 7.4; 7.57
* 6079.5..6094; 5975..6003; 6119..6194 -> 0.07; 7.57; 7.45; 7.5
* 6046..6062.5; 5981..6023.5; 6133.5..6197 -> 0.32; 7.61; 7.51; 7.58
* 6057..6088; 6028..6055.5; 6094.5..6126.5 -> -0.96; 7.25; 7.43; 7.33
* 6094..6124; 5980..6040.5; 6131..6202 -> 0.22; 7.51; 7.49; 7.5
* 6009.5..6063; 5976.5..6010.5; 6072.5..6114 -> 1.44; 7.61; 7.52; 7.57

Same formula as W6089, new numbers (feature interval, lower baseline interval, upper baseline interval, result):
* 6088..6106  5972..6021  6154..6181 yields -0.1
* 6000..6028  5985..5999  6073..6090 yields 0.6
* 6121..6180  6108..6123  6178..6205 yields 0.2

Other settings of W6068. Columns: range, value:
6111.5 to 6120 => 7.46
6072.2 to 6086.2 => 7.63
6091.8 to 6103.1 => 7.62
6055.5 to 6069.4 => 7.54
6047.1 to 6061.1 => 7.43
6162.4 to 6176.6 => 7.48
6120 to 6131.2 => 7.24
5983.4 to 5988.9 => 7.94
